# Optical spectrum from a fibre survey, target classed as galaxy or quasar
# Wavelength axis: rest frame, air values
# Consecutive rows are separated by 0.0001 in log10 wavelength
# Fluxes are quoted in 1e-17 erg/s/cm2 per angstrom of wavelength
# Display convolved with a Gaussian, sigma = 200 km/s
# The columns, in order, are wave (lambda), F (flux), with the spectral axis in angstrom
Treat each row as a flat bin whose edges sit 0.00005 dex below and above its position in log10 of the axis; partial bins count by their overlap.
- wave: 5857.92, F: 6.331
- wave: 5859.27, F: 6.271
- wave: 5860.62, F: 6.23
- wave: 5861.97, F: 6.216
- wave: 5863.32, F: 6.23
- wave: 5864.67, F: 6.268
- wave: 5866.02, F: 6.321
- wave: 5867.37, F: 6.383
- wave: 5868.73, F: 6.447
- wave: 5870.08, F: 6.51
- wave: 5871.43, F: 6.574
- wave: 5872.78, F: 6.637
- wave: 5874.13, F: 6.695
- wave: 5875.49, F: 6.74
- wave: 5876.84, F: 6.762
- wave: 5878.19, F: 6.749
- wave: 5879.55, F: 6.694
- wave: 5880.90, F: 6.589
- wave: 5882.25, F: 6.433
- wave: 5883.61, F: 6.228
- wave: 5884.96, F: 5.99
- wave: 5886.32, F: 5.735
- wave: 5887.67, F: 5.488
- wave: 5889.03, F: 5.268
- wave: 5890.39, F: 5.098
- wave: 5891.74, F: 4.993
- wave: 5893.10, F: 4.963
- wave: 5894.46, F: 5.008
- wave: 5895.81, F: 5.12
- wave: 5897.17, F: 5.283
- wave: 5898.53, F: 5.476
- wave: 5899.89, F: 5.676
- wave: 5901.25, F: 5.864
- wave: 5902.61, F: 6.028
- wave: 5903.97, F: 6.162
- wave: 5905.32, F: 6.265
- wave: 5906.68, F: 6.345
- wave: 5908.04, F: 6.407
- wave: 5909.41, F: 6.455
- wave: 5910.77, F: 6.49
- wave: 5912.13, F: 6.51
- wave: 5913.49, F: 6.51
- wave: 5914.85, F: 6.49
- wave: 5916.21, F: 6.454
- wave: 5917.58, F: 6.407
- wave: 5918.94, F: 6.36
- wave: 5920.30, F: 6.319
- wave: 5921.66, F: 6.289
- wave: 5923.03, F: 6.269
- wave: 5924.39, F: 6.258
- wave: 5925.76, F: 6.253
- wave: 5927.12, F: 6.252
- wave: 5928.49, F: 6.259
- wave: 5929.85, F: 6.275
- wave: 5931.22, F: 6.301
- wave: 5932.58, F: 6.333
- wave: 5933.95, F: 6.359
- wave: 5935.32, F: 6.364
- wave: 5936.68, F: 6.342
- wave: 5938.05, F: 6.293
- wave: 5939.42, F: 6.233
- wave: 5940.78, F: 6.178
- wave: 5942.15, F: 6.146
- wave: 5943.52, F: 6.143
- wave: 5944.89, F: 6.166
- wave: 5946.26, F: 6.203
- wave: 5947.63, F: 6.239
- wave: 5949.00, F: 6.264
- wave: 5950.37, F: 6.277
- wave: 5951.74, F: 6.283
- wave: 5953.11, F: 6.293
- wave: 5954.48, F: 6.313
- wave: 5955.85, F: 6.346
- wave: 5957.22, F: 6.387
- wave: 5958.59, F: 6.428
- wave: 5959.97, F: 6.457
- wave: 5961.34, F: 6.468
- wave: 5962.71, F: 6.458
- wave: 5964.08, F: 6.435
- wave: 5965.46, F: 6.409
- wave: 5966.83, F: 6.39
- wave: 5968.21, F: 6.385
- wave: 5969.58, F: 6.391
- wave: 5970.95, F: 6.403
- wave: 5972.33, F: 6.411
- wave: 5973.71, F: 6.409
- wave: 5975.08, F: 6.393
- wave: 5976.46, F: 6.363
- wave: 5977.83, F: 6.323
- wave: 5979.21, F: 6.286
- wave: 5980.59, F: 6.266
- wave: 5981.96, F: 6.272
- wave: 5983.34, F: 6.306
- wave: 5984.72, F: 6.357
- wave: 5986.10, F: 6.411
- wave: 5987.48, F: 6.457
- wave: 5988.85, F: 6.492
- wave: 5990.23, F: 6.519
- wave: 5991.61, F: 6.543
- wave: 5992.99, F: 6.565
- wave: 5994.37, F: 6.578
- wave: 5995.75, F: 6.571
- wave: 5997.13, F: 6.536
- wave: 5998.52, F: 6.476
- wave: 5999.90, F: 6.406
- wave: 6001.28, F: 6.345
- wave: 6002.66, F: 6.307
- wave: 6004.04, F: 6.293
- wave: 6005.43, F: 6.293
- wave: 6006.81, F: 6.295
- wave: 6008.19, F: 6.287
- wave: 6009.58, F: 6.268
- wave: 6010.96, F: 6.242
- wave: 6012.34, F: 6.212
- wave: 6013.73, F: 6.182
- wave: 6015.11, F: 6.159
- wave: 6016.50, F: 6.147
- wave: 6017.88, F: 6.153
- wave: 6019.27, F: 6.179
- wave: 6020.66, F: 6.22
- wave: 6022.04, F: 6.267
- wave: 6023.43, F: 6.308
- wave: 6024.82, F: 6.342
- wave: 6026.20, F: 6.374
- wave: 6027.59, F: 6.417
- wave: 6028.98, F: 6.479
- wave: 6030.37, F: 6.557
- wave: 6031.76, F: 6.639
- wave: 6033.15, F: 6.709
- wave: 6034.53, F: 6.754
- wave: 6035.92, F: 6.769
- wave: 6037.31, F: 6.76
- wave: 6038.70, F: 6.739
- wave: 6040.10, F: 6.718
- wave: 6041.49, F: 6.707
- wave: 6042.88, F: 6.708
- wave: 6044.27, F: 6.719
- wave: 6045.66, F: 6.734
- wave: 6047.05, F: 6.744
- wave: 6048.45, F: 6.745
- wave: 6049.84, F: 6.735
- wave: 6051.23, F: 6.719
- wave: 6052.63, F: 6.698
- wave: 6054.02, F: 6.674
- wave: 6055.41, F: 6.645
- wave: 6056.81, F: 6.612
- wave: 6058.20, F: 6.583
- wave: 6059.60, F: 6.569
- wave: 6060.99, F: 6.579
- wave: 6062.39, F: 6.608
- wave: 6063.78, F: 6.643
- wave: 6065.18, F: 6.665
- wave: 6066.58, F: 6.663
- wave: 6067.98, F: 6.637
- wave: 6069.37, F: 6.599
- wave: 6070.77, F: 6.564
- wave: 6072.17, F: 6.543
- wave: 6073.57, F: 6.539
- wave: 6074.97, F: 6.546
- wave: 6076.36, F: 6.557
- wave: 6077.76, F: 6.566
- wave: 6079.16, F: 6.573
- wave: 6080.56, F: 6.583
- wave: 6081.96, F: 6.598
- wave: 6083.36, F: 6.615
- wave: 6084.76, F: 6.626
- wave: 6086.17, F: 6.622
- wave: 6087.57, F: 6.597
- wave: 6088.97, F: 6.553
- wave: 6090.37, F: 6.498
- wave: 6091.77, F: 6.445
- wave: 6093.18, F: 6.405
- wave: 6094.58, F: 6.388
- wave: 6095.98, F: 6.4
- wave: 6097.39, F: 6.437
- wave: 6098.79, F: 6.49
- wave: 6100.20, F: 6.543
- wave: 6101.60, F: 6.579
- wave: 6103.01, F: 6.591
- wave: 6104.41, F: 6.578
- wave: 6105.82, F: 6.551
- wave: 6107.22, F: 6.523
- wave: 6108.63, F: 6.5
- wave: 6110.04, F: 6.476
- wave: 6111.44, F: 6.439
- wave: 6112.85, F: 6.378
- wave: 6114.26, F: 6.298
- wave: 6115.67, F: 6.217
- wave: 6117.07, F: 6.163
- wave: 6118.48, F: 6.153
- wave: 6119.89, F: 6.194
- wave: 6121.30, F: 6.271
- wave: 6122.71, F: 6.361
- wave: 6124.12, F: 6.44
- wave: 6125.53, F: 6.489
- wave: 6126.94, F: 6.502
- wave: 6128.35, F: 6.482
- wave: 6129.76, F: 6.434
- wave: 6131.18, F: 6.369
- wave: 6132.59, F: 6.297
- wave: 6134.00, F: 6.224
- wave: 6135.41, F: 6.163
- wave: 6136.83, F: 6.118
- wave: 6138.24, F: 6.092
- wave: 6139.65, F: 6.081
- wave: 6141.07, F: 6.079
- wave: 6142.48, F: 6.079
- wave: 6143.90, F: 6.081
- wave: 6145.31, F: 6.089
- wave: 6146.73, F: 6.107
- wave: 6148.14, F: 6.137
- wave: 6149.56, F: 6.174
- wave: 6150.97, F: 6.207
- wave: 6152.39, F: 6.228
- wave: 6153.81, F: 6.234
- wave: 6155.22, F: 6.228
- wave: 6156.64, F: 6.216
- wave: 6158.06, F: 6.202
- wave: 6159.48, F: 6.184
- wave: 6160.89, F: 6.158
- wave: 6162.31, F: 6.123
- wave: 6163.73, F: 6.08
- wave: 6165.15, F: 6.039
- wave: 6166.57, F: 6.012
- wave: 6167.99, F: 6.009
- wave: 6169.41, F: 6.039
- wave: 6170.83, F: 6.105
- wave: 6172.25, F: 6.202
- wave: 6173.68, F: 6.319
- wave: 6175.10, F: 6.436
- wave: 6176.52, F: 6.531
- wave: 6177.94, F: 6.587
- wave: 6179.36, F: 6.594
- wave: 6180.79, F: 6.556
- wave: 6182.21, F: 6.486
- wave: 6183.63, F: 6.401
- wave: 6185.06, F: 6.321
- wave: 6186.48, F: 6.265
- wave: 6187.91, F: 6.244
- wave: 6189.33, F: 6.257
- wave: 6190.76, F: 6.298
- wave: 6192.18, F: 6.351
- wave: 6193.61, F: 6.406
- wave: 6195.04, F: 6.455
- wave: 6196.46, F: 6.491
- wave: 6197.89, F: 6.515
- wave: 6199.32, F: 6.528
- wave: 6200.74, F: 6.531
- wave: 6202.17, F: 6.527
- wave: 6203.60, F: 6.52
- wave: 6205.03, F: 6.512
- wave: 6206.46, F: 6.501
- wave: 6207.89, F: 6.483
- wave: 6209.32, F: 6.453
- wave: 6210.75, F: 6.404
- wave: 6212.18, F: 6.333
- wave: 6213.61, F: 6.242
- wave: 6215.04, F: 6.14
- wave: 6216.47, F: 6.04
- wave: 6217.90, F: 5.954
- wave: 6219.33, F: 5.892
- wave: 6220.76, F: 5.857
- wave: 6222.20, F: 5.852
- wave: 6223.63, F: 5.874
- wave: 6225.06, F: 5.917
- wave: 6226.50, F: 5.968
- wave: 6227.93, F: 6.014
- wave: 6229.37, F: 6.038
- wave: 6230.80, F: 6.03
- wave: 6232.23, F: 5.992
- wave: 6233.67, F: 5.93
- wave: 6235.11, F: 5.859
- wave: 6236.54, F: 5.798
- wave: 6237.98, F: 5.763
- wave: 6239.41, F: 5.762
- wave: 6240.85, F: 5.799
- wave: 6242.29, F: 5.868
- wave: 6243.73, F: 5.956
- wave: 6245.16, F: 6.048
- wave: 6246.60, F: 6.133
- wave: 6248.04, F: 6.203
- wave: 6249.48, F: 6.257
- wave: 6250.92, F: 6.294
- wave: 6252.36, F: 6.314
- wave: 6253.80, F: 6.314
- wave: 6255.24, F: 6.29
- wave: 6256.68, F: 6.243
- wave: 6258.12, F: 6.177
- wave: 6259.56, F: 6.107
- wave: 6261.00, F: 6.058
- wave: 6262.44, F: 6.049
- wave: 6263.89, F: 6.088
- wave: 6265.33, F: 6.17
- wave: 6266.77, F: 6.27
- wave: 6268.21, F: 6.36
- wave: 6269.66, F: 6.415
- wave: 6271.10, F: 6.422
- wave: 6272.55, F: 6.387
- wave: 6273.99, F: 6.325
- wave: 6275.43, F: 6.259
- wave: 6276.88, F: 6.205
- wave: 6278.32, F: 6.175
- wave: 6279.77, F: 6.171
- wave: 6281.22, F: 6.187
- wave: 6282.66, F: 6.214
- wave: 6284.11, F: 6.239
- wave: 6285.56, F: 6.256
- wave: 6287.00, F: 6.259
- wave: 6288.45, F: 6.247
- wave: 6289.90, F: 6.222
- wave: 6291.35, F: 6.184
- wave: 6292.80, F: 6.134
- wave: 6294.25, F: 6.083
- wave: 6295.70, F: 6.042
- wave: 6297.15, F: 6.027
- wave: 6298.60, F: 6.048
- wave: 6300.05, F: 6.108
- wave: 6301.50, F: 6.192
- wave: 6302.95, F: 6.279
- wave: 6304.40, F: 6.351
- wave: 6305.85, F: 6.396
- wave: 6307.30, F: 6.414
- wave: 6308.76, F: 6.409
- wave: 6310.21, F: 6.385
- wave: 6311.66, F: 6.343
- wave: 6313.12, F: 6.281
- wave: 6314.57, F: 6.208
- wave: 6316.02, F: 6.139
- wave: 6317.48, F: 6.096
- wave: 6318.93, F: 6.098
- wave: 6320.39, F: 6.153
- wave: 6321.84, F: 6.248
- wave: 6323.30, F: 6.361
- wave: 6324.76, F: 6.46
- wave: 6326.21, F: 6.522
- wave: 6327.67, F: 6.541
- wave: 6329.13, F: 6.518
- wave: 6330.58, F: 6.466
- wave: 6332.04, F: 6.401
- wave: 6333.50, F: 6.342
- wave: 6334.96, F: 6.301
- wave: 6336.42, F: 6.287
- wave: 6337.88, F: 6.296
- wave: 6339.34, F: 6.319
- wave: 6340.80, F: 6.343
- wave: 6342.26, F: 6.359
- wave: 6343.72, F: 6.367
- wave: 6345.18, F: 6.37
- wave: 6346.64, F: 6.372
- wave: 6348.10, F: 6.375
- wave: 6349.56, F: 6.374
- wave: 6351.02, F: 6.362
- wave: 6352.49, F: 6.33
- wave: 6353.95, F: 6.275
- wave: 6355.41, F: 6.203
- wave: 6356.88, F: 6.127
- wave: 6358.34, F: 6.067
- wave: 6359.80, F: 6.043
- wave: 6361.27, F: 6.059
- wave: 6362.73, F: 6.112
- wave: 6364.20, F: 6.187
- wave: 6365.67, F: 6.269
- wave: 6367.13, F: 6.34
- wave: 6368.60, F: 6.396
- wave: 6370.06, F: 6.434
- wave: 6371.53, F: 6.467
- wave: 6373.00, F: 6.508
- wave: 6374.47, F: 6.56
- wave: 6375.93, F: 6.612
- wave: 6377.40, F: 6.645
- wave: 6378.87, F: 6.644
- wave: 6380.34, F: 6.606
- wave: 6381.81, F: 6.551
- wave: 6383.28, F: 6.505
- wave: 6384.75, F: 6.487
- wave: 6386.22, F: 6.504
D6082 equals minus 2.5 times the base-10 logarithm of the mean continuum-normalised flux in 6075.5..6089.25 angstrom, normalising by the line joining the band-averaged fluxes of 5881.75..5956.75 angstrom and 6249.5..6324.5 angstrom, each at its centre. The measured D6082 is -0.08 mag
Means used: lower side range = 6.09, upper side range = 6.23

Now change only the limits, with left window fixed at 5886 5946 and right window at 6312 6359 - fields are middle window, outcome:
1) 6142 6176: 0.01 mag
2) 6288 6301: 0.03 mag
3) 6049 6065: -0.09 mag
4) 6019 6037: -0.06 mag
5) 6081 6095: -0.07 mag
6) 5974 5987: -0.04 mag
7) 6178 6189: -0.03 mag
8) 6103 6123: -0.04 mag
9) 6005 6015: -0.03 mag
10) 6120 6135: -0.03 mag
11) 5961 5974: -0.06 mag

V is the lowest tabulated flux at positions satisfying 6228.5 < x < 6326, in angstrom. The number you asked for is 5.762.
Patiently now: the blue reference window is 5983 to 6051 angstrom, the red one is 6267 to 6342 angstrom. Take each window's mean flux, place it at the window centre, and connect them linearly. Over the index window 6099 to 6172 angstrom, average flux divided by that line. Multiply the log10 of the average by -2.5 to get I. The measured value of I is 0.02 mag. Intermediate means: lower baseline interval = 6.47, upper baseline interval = 6.28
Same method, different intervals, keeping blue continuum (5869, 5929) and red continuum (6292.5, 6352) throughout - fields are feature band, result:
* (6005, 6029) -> -0.02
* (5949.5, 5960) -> -0.03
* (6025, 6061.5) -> -0.08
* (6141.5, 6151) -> 0.02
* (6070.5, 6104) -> -0.06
